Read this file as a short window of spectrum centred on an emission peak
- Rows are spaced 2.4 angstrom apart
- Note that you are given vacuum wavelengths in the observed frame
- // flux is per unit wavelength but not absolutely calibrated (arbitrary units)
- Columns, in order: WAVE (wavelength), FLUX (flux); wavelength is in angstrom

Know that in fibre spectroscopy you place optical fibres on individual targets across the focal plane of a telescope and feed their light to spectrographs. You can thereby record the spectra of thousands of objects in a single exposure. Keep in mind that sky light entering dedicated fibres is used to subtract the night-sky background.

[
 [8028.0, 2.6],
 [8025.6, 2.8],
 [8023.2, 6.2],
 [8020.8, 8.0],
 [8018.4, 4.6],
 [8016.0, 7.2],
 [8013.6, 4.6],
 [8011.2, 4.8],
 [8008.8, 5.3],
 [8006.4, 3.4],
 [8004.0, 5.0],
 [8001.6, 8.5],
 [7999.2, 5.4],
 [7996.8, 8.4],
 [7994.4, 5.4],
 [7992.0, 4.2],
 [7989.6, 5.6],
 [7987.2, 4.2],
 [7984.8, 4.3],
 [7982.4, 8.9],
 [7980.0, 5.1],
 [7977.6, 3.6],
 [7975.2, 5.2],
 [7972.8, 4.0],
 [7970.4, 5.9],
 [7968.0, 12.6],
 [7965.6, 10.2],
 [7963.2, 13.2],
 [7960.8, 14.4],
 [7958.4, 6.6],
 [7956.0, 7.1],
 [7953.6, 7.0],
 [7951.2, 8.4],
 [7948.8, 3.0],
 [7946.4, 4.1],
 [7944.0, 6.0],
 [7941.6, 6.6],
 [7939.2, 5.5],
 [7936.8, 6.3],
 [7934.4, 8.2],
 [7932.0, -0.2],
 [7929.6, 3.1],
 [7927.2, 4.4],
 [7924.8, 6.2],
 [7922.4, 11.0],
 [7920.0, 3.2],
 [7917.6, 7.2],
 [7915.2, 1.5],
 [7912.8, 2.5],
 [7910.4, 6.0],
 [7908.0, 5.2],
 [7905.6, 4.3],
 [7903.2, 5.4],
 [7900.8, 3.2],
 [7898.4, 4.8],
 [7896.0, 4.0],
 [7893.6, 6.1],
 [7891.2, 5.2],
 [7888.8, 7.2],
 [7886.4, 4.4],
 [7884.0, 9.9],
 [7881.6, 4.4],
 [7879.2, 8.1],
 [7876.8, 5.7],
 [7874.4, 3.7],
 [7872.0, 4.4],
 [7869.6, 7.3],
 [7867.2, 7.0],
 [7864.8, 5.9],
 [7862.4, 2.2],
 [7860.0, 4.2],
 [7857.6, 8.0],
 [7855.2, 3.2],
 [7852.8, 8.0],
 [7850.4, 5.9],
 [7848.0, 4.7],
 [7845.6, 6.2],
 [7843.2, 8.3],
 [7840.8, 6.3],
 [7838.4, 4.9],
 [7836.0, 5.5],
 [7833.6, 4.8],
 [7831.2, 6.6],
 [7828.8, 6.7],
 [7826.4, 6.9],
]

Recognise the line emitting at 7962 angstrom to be H-beta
